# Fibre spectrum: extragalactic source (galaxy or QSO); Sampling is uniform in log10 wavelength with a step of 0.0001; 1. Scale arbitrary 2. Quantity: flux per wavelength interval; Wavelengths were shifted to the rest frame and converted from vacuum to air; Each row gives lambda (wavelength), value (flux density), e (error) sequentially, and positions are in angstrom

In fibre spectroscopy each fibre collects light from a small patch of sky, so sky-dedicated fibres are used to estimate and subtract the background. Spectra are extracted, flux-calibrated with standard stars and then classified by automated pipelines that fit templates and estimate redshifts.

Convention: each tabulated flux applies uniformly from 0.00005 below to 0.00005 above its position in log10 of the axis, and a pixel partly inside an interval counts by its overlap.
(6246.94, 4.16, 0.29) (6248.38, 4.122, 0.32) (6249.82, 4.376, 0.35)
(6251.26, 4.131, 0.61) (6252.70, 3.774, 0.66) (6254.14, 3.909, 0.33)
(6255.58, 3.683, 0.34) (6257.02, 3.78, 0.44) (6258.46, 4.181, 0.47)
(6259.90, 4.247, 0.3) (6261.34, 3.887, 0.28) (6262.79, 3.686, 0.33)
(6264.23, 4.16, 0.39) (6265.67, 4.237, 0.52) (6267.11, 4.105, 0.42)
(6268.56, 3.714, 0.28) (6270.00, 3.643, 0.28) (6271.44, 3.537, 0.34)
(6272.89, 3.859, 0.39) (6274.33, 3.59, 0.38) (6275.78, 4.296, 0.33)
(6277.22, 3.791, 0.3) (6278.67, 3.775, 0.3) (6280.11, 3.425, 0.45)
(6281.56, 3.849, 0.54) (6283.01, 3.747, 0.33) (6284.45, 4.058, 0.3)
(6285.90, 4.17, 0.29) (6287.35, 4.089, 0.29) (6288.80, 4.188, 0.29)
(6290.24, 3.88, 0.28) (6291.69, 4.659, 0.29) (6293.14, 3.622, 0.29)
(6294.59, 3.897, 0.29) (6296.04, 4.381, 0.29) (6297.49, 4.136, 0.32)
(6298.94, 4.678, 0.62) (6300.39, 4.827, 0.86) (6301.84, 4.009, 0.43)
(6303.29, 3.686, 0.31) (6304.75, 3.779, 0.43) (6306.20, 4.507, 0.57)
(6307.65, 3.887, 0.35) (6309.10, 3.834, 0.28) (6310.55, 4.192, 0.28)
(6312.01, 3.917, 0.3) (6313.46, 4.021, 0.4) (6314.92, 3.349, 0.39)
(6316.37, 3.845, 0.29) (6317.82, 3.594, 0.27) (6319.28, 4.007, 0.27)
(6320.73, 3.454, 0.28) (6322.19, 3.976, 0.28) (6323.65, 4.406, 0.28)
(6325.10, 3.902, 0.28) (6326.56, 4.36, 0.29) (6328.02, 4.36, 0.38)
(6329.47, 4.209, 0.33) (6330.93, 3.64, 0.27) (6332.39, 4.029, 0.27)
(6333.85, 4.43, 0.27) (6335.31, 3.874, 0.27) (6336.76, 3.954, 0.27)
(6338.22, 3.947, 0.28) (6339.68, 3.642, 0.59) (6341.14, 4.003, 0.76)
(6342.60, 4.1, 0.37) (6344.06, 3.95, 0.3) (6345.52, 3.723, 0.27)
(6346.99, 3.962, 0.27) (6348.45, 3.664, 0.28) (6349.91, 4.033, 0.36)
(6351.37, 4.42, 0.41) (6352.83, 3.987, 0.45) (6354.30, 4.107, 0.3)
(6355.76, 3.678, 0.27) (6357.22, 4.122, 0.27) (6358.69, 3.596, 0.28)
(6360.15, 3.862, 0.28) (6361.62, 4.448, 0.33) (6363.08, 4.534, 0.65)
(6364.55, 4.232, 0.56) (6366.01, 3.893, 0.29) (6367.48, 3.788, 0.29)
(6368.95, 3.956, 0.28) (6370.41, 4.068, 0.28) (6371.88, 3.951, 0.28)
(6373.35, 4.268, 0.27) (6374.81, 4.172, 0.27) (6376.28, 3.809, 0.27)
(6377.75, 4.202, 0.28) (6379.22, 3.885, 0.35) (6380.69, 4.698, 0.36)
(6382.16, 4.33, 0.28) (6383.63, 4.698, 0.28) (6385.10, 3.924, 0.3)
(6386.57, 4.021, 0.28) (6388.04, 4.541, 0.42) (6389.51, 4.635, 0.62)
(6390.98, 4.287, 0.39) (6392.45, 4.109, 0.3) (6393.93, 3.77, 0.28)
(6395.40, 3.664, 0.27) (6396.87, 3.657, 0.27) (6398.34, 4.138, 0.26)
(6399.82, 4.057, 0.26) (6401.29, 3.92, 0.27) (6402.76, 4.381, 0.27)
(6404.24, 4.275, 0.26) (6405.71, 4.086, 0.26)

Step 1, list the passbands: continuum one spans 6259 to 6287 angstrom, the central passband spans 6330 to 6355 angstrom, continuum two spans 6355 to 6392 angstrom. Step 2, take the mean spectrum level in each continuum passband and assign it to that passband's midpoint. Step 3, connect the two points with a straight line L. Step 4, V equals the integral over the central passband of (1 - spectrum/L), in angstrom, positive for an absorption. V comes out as 0.6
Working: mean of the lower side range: 3.89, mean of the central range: 3.97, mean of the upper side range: 4.14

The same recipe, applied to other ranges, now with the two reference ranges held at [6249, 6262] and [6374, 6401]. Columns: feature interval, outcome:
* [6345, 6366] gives 0.42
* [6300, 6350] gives 1.31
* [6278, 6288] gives 0.39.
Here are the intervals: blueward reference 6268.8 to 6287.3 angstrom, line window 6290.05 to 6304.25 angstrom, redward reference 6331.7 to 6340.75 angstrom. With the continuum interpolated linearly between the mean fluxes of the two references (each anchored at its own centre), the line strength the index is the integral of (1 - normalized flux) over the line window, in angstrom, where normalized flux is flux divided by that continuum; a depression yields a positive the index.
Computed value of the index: -1.1 angstrom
